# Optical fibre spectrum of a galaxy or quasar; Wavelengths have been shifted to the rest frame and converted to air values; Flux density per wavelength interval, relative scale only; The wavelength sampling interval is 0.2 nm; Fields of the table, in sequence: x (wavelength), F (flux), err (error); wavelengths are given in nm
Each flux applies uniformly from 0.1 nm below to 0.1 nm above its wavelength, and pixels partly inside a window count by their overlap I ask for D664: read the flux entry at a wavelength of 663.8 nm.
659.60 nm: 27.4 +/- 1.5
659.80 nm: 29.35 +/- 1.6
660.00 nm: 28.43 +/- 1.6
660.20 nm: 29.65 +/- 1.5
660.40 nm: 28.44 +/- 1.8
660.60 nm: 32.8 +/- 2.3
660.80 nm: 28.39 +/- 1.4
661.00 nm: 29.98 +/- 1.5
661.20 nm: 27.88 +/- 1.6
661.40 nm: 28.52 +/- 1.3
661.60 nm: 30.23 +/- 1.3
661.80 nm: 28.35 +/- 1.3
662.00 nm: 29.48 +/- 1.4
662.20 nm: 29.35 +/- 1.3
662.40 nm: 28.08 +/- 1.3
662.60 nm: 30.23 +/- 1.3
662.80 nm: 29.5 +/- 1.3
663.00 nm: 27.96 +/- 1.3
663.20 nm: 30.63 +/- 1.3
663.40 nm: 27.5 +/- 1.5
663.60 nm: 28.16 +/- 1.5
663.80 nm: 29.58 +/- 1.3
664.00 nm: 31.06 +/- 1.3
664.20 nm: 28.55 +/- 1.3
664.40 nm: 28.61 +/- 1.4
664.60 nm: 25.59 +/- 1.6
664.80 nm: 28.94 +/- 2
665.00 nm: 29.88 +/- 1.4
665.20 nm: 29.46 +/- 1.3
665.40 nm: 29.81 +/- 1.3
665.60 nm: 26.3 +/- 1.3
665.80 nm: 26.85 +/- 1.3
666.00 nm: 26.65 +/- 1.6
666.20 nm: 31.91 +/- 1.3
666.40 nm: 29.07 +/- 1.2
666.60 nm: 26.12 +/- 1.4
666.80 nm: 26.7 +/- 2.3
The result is 29.58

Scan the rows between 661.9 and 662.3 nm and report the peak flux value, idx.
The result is 29.48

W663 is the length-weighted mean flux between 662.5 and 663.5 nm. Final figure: 29.2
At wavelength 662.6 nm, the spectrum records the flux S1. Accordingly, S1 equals 30.23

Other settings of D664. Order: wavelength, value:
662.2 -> 29.35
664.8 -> 28.94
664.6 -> 25.59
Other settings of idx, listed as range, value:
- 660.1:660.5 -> 29.65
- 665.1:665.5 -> 29.81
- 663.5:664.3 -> 31.06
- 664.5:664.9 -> 28.94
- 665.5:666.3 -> 31.91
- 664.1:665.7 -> 29.88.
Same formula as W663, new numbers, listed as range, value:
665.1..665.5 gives 29.6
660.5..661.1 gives 30.4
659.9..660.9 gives 29.5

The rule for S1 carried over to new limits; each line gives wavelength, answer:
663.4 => 27.5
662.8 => 29.5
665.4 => 29.81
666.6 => 26.12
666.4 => 29.07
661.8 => 28.35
